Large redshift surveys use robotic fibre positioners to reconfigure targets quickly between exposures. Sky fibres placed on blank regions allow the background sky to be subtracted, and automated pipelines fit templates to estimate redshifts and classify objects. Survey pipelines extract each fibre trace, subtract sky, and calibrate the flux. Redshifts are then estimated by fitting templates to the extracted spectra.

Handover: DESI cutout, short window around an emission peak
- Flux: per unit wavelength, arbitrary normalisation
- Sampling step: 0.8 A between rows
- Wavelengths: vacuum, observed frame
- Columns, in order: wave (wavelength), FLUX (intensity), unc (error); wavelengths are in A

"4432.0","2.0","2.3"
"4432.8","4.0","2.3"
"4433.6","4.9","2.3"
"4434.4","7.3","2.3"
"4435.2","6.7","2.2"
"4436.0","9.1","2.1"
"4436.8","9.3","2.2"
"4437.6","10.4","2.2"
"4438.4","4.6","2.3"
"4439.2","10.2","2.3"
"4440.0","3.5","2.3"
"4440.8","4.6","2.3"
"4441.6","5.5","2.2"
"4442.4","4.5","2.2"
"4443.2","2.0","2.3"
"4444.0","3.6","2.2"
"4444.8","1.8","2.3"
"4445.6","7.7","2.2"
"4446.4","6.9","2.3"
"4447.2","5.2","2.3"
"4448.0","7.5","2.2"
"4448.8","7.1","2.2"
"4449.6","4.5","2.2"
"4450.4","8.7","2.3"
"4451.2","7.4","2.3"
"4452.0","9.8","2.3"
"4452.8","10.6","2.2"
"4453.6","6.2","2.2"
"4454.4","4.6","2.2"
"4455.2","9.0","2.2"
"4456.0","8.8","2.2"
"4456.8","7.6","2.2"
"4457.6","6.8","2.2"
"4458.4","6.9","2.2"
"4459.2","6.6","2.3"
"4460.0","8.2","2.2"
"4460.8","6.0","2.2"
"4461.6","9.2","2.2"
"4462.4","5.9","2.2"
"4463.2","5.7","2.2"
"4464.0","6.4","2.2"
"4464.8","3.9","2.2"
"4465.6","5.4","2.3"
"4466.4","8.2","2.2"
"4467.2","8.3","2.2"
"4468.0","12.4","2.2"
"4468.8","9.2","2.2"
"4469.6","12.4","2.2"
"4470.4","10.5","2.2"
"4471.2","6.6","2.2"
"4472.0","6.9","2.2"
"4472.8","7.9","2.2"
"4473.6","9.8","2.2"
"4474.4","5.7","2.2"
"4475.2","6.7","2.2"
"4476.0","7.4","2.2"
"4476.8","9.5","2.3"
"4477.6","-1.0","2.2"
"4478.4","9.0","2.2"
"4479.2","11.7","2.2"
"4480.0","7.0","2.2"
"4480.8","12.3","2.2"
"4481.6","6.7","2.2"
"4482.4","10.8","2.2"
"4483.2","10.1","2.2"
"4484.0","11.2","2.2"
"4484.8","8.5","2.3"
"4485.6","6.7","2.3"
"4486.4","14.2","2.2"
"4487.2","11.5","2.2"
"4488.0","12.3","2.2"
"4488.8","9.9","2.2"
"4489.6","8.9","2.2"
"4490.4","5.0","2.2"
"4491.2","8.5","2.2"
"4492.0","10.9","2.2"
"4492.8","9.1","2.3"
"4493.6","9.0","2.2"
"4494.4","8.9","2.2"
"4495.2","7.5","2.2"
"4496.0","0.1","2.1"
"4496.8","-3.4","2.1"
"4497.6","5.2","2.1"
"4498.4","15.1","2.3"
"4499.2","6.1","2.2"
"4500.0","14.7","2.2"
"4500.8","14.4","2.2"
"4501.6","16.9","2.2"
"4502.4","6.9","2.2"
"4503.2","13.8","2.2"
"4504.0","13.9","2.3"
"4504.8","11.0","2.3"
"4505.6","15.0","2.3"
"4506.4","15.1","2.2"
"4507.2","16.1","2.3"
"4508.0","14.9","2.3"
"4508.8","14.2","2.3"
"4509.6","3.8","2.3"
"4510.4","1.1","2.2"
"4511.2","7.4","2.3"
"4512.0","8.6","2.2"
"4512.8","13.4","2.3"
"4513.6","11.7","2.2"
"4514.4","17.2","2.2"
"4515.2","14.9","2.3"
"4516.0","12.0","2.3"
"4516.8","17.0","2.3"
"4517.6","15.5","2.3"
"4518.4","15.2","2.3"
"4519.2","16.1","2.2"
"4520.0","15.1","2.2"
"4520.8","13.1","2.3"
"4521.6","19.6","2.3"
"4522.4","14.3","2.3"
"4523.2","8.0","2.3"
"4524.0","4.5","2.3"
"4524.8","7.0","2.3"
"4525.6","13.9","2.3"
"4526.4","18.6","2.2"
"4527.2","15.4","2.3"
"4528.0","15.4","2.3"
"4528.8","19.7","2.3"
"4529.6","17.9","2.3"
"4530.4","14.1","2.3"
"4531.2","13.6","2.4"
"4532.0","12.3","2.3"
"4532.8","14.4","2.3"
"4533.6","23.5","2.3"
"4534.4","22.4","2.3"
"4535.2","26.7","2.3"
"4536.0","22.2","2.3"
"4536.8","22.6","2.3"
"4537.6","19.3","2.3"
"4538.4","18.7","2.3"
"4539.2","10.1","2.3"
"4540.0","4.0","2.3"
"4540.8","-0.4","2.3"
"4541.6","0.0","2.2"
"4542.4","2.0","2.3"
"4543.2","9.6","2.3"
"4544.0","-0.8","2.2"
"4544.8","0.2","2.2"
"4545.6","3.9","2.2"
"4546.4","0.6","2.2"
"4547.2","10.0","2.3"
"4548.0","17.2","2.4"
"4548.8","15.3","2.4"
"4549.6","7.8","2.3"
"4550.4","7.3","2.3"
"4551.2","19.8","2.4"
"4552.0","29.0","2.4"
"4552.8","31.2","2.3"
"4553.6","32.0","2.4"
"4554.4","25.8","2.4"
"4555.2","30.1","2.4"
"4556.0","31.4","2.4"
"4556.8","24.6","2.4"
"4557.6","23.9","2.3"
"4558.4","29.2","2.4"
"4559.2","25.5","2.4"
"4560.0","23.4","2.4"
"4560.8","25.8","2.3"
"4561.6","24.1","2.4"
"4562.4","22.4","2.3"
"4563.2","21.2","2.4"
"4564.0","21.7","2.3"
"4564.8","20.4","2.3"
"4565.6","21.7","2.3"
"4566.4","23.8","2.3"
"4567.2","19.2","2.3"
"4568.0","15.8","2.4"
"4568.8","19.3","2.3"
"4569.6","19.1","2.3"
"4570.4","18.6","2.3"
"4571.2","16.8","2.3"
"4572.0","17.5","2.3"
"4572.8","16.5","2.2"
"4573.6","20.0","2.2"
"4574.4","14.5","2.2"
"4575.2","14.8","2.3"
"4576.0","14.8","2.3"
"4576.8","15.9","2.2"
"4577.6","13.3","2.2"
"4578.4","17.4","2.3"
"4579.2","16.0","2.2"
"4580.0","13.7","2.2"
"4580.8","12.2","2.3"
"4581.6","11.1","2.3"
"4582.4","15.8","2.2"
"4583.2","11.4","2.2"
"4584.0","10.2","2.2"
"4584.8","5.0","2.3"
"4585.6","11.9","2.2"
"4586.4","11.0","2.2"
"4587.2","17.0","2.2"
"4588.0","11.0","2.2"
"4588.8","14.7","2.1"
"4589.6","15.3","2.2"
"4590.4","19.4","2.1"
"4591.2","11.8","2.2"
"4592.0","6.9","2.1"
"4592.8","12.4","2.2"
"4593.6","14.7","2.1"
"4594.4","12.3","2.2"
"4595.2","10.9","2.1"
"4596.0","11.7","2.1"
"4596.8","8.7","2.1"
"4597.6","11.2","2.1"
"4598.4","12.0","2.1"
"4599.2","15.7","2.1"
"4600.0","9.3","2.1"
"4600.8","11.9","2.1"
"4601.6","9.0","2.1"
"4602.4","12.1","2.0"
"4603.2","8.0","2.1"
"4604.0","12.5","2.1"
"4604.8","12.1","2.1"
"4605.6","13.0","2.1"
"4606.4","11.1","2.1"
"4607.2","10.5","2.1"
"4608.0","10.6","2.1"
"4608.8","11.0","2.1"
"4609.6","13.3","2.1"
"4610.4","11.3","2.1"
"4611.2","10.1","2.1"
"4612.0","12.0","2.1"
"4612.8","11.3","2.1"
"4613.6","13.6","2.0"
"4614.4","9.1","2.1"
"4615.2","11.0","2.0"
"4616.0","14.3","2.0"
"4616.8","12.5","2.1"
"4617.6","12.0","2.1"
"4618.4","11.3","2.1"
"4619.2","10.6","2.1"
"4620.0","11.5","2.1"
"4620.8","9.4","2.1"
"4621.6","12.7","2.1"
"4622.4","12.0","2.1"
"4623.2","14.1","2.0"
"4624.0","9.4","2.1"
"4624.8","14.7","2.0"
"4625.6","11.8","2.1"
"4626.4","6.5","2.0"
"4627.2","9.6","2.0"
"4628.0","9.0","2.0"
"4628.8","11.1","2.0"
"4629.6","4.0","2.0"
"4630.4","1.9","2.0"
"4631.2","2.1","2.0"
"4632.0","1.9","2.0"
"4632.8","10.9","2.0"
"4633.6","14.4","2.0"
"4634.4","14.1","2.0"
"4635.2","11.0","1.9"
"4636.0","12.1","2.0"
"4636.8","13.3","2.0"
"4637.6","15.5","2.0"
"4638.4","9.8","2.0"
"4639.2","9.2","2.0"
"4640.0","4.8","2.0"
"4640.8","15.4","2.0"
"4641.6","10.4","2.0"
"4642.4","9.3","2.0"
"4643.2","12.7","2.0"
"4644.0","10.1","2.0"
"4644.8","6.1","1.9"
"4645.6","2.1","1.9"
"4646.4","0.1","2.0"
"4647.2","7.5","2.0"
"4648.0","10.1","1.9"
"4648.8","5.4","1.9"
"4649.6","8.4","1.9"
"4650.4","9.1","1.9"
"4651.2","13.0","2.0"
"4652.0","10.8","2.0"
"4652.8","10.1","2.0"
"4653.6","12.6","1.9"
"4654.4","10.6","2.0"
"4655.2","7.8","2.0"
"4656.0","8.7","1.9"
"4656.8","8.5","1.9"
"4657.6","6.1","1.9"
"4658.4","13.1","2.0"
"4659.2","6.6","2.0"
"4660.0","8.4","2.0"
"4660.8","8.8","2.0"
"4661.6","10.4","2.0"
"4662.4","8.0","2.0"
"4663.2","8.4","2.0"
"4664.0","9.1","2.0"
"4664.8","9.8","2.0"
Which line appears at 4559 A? Lyman alpha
